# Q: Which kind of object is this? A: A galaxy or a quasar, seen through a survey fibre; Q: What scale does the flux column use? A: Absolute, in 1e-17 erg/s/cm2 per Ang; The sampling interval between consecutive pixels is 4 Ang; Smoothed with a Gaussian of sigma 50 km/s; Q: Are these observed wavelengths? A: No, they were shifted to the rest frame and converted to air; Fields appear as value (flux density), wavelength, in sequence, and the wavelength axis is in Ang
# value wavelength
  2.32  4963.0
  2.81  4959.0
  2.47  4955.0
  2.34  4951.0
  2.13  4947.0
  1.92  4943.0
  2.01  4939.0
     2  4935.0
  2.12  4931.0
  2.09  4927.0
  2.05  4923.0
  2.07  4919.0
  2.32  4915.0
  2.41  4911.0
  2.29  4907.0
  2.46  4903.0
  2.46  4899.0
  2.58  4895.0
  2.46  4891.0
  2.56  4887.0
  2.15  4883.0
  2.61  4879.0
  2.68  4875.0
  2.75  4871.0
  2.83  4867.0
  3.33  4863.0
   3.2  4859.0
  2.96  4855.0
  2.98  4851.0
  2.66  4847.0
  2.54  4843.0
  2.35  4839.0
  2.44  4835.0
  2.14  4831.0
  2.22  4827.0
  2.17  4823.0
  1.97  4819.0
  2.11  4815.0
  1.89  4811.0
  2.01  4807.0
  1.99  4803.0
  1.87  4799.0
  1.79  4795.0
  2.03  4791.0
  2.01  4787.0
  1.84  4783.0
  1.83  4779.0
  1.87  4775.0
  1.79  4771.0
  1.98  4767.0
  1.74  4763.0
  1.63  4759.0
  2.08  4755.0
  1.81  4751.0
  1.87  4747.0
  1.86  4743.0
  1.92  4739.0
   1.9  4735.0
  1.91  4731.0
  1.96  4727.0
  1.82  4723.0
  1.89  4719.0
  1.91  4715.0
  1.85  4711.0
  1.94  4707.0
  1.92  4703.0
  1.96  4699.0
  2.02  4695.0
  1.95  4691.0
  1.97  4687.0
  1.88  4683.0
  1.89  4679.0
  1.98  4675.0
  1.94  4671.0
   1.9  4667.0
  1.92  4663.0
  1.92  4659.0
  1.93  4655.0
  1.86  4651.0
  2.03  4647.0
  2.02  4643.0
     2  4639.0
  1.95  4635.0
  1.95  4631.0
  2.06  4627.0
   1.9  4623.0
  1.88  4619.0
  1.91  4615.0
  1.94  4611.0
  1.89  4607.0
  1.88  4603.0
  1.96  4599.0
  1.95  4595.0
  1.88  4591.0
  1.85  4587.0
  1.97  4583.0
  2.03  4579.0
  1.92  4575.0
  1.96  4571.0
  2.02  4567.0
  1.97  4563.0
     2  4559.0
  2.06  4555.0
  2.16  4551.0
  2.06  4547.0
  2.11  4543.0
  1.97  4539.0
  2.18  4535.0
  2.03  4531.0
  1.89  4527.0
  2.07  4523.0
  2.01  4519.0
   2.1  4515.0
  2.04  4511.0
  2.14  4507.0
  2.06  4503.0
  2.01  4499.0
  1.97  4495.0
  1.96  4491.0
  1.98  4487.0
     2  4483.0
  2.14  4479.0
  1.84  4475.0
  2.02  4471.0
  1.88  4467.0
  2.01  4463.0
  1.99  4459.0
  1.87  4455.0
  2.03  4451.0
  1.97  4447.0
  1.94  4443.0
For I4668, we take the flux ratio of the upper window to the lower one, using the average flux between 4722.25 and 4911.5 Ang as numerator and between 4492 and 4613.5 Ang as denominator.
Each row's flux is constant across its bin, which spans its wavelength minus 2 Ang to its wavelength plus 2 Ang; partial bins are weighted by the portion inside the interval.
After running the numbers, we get 1.11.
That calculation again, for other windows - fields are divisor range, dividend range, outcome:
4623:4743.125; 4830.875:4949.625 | 1.27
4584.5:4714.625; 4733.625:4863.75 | 1.10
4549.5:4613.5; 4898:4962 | 1.14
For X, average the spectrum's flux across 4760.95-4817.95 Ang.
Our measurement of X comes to 1.91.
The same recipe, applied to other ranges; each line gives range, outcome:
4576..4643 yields 1.94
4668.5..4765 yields 1.9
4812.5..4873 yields 2.57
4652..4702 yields 1.94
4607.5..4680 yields 1.94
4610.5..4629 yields 1.94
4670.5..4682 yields 1.93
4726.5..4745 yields 1.91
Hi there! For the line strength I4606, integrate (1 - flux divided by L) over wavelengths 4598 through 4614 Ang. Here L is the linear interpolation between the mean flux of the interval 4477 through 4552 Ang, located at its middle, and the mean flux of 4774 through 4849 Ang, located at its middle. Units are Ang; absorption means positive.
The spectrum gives 1.1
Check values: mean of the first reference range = 2.04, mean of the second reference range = 2.09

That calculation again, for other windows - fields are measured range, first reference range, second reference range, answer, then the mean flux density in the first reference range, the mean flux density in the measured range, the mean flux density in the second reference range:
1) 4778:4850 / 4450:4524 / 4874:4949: 3.15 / 2.01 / 2.12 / 2.28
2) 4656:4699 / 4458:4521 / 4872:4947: 4.00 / 2.01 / 1.94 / 2.29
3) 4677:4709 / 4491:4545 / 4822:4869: 5.82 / 2.04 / 1.94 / 2.66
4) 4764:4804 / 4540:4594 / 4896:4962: 4.78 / 2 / 1.89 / 2.25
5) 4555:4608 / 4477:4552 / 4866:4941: 3.74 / 2.04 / 1.95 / 2.36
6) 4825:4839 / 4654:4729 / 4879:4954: -0.96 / 1.92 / 2.28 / 2.26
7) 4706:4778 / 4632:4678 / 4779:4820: 2.73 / 1.95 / 1.87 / 1.94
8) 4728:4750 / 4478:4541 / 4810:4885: 4.46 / 2.03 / 1.89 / 2.53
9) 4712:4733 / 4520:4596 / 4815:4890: 3.85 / 2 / 1.9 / 2.57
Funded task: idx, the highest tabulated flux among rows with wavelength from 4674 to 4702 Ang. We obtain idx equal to 2.02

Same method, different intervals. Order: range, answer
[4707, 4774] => 2.08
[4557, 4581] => 2.03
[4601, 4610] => 1.89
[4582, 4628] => 2.06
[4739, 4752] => 1.92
